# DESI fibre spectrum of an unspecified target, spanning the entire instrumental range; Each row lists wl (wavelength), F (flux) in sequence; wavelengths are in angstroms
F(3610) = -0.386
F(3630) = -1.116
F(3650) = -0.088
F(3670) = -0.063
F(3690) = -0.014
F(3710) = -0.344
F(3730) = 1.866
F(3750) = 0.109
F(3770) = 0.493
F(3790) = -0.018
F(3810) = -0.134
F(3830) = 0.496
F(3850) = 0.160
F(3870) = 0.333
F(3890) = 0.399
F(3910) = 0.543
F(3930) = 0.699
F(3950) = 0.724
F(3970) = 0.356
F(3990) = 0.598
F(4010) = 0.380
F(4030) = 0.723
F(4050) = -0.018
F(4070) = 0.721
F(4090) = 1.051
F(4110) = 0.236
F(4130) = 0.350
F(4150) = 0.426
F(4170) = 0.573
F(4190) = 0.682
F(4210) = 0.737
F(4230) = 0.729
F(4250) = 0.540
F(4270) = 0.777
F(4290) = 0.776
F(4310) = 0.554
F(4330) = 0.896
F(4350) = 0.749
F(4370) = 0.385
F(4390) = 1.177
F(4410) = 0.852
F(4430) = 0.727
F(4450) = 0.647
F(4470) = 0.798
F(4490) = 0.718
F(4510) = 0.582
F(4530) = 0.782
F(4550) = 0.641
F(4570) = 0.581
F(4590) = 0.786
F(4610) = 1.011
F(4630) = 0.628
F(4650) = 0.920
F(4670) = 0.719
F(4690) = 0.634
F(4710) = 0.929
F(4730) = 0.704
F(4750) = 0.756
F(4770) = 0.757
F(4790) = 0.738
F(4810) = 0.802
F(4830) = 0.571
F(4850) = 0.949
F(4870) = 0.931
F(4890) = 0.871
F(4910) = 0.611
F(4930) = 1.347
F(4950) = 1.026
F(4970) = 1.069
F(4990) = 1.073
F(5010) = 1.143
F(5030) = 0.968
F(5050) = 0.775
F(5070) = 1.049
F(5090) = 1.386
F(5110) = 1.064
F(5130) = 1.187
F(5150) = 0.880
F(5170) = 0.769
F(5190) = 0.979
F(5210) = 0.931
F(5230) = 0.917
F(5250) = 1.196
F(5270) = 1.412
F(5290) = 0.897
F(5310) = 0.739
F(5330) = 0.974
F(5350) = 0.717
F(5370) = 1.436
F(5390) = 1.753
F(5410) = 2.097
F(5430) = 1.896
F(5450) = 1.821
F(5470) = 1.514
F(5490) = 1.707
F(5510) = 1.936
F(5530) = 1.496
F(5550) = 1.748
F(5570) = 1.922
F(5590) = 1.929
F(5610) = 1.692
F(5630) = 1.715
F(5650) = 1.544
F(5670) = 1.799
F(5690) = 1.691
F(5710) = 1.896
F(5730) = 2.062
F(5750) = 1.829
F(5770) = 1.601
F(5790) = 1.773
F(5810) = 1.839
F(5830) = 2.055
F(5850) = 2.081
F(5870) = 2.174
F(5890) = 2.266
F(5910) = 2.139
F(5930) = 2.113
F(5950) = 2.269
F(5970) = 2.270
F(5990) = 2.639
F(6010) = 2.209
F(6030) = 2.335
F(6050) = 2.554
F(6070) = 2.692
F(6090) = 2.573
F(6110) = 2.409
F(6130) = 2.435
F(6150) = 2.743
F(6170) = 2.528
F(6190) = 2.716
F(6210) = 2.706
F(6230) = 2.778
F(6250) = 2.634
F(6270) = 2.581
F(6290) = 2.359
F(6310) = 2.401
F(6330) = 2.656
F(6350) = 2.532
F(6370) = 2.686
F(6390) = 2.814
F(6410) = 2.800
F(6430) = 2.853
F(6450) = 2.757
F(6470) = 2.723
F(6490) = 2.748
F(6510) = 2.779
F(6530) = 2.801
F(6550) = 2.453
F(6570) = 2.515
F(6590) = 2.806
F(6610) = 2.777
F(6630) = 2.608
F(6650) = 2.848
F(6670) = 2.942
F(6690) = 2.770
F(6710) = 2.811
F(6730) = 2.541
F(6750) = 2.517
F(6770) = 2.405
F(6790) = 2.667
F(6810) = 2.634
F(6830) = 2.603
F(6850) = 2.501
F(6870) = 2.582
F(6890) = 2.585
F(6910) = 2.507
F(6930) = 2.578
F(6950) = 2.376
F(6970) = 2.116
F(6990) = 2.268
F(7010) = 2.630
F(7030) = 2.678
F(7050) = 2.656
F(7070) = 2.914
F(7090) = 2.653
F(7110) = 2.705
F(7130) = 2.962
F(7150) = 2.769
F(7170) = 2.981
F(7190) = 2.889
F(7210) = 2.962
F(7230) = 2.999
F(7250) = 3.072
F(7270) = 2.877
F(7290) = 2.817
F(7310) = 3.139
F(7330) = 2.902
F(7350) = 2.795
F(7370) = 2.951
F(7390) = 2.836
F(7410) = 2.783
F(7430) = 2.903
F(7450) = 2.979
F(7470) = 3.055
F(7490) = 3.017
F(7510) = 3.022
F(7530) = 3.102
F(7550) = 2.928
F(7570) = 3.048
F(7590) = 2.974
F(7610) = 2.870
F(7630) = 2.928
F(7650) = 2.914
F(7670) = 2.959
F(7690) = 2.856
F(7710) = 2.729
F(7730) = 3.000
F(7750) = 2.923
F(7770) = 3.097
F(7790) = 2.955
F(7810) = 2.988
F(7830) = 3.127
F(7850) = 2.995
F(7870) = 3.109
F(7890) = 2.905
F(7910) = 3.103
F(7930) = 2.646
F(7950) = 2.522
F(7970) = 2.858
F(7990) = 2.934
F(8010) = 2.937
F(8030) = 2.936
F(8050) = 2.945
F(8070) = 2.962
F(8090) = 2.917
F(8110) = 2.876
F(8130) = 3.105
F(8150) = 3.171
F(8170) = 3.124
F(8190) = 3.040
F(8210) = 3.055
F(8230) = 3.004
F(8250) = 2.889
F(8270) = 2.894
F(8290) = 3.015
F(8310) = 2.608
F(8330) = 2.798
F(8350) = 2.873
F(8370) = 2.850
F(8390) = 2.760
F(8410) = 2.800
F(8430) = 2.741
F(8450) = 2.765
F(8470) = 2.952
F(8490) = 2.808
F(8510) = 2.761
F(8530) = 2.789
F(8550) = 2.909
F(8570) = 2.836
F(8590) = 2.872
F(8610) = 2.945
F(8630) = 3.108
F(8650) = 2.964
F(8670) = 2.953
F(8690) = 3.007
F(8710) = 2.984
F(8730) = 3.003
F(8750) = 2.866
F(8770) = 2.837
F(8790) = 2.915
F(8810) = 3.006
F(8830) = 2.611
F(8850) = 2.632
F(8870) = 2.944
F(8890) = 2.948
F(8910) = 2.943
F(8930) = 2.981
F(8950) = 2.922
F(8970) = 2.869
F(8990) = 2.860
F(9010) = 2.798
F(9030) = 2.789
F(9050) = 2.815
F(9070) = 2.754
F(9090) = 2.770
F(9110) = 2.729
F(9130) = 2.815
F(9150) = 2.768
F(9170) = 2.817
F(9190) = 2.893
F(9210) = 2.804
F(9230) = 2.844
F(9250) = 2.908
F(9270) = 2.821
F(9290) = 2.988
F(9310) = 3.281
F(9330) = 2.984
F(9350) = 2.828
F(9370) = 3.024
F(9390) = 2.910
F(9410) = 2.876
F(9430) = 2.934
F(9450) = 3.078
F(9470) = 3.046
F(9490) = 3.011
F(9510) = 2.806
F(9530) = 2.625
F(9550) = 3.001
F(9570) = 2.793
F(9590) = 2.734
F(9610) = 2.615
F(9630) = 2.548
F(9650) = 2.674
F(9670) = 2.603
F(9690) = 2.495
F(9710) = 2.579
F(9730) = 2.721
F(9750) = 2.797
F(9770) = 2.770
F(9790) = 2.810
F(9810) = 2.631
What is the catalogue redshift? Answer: 0.348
